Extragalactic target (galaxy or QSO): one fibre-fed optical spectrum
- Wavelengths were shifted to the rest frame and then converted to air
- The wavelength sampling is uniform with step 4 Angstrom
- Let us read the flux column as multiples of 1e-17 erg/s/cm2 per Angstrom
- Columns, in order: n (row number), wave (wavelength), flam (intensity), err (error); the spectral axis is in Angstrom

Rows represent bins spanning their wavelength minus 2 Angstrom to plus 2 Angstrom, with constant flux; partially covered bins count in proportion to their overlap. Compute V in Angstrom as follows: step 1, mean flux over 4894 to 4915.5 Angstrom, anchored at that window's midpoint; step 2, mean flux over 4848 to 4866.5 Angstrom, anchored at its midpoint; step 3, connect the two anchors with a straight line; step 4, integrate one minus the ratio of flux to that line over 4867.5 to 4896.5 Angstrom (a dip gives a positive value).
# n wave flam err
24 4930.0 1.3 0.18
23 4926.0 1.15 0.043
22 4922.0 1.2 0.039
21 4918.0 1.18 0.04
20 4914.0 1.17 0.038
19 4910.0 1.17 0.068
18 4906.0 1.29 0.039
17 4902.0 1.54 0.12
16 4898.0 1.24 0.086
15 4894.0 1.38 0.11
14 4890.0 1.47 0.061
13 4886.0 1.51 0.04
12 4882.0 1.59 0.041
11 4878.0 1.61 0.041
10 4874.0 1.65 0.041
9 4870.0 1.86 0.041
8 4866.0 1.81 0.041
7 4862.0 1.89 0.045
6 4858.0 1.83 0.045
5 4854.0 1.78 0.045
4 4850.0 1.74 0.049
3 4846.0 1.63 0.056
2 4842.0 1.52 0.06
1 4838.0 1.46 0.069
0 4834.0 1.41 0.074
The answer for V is -0.7 Angstrom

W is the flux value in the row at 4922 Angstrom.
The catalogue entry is 1.2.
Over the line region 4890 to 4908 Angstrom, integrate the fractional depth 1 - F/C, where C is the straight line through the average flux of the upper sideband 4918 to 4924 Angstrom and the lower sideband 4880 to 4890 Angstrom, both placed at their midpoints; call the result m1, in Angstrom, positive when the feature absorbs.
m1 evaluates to 0.3 Angstrom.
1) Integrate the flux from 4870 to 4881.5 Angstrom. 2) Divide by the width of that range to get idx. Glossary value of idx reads 1.66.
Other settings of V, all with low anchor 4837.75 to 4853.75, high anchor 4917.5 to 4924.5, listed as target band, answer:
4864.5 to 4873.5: -1.9 Angstrom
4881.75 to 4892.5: -0.9 Angstrom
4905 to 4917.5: 0.5 Angstrom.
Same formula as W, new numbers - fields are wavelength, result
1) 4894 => 1.38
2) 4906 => 1.29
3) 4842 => 1.52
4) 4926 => 1.15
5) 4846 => 1.63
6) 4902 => 1.54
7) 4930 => 1.3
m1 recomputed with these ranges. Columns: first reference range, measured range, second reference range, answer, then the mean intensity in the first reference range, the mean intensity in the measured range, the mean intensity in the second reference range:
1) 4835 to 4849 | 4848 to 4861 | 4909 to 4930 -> -2.7 Angstrom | 1.54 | 1.79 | 1.19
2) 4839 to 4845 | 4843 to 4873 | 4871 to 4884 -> -3.8 Angstrom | 1.53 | 1.78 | 1.64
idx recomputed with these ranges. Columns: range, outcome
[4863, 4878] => 1.76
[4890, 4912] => 1.34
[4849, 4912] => 1.58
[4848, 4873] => 1.81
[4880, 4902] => 1.45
